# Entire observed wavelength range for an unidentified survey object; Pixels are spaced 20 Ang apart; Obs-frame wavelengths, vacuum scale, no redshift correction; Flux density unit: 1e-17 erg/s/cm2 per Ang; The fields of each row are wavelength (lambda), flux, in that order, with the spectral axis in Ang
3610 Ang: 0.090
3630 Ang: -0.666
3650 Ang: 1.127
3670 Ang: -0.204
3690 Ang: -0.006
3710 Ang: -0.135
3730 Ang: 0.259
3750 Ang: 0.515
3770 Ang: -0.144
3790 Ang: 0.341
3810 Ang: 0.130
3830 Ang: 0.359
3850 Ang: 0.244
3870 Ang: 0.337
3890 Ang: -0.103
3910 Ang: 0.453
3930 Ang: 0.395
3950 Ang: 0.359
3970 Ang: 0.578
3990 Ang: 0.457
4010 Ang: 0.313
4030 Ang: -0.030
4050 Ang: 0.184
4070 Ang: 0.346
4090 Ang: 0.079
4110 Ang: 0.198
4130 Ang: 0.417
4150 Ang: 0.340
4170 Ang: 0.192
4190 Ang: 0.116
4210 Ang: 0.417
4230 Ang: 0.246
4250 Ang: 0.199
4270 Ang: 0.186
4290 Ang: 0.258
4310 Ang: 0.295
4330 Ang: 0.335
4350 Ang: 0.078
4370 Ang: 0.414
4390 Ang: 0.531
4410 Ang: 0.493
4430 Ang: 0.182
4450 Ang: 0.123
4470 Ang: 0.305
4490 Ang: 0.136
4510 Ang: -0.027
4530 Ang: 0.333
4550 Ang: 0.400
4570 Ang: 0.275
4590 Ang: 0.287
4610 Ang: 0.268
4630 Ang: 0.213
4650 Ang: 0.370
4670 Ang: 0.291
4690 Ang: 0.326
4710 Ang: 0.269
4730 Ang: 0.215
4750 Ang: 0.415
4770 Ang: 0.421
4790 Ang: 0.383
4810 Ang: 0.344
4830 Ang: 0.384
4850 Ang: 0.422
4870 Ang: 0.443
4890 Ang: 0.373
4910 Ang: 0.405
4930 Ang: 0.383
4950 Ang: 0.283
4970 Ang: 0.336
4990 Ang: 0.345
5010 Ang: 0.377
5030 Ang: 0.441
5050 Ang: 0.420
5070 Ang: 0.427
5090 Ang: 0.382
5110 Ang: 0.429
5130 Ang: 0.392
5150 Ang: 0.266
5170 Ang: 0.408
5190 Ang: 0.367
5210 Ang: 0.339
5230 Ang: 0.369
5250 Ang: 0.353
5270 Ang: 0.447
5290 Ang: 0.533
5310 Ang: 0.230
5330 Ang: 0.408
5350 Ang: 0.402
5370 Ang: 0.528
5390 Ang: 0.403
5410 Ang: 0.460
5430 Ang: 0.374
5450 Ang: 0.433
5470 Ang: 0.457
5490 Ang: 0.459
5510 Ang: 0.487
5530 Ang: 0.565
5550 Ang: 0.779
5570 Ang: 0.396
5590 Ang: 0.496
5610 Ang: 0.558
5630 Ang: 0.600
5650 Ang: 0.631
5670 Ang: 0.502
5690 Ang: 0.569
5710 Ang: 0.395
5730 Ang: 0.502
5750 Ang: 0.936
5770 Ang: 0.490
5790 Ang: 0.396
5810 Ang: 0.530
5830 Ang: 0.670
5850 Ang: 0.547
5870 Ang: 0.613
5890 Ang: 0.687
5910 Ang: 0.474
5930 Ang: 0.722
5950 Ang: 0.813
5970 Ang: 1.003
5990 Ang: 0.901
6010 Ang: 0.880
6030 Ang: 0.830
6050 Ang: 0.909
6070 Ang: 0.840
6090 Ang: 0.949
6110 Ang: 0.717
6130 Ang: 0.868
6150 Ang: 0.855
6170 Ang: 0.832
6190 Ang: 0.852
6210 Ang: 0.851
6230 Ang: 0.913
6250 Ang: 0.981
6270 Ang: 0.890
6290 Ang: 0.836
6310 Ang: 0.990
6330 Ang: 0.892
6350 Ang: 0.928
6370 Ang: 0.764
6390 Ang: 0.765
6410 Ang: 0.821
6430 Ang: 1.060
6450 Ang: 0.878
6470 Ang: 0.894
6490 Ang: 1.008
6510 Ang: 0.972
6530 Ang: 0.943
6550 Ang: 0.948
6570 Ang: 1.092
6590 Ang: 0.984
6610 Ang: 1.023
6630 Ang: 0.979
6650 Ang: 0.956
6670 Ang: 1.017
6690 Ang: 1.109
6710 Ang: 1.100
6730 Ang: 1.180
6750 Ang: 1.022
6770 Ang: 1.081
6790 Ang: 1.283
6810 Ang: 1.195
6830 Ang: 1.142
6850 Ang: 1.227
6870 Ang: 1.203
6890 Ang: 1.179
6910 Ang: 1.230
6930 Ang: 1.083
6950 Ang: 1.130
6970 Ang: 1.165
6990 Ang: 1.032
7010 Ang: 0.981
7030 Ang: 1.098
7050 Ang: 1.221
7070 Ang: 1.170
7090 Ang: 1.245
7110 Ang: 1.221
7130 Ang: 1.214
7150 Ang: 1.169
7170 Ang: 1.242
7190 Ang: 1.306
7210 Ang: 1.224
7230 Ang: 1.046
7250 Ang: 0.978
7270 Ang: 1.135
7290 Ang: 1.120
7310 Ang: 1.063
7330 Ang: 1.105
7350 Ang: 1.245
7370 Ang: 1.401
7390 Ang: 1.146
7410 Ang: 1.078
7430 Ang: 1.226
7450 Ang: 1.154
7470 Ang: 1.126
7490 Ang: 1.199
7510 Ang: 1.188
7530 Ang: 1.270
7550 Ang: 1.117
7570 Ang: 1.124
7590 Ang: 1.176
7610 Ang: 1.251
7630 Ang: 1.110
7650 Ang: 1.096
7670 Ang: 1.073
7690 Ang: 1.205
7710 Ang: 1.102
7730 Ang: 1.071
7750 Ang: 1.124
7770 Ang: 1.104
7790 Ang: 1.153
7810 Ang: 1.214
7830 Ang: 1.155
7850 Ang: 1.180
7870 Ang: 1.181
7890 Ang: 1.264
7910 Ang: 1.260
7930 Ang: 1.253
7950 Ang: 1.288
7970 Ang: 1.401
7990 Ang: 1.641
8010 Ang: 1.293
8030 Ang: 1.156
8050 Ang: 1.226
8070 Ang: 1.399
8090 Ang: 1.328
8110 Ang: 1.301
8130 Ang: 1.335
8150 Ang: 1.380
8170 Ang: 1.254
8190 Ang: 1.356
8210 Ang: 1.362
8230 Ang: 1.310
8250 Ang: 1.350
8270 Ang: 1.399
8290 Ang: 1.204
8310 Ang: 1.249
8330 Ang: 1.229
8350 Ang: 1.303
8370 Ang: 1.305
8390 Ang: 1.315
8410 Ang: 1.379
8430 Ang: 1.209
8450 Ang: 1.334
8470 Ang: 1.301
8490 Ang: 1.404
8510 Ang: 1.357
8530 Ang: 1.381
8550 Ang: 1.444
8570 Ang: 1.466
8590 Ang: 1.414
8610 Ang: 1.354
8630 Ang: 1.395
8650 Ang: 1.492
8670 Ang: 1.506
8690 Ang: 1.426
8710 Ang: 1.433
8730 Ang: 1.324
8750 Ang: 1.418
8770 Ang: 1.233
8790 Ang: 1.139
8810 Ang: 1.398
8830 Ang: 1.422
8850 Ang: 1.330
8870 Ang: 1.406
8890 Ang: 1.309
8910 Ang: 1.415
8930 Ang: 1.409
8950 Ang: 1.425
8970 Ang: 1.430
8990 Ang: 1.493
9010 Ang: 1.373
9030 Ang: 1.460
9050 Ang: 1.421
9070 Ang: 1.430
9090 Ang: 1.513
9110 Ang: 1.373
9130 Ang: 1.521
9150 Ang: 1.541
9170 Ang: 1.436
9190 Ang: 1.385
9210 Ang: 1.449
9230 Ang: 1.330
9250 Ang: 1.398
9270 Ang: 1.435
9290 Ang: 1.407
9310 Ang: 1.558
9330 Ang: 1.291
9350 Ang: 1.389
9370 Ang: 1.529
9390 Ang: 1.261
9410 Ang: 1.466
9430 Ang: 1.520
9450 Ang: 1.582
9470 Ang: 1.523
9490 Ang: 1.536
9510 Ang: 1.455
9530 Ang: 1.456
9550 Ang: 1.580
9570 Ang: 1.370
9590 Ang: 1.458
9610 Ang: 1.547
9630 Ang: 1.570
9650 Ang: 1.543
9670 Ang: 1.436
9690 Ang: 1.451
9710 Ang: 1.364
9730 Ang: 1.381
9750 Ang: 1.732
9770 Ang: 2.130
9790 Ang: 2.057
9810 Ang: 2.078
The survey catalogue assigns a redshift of 0.489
